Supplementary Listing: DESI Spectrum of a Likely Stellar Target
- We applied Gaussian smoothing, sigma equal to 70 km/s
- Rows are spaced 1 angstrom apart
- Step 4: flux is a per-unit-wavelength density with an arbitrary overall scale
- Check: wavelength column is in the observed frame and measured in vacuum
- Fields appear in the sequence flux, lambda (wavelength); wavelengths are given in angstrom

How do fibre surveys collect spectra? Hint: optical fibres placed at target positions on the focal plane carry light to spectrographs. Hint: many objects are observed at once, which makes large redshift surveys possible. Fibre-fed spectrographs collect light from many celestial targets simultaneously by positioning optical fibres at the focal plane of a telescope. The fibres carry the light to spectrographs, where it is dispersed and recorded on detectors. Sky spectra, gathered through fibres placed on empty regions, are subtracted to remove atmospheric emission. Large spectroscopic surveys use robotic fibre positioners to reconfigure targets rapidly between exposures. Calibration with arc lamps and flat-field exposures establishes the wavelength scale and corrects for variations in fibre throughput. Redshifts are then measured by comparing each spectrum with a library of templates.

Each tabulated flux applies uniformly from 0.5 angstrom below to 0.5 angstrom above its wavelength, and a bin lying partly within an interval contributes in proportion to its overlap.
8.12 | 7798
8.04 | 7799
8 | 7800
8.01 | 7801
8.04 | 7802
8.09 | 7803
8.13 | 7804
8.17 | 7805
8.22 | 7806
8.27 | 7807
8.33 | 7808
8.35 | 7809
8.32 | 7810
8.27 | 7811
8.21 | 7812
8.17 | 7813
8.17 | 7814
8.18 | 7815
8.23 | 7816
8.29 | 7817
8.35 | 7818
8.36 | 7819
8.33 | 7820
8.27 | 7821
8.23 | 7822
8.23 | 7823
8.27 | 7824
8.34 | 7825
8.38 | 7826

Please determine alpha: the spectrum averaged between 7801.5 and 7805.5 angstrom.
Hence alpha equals 8.11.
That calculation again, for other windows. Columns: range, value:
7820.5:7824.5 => 8.25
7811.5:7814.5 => 8.18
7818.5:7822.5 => 8.3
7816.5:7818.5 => 8.32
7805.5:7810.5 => 8.3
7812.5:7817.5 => 8.21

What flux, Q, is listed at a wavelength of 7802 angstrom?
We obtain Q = 8.04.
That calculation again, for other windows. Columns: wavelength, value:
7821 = 8.27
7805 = 8.17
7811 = 8.27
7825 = 8.34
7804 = 8.13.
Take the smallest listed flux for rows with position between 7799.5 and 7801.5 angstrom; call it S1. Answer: 8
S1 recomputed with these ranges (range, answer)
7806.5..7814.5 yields 8.17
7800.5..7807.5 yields 8.01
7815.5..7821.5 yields 8.23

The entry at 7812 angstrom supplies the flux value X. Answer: 8.21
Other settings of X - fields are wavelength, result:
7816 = 8.23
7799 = 8.04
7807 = 8.27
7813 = 8.17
